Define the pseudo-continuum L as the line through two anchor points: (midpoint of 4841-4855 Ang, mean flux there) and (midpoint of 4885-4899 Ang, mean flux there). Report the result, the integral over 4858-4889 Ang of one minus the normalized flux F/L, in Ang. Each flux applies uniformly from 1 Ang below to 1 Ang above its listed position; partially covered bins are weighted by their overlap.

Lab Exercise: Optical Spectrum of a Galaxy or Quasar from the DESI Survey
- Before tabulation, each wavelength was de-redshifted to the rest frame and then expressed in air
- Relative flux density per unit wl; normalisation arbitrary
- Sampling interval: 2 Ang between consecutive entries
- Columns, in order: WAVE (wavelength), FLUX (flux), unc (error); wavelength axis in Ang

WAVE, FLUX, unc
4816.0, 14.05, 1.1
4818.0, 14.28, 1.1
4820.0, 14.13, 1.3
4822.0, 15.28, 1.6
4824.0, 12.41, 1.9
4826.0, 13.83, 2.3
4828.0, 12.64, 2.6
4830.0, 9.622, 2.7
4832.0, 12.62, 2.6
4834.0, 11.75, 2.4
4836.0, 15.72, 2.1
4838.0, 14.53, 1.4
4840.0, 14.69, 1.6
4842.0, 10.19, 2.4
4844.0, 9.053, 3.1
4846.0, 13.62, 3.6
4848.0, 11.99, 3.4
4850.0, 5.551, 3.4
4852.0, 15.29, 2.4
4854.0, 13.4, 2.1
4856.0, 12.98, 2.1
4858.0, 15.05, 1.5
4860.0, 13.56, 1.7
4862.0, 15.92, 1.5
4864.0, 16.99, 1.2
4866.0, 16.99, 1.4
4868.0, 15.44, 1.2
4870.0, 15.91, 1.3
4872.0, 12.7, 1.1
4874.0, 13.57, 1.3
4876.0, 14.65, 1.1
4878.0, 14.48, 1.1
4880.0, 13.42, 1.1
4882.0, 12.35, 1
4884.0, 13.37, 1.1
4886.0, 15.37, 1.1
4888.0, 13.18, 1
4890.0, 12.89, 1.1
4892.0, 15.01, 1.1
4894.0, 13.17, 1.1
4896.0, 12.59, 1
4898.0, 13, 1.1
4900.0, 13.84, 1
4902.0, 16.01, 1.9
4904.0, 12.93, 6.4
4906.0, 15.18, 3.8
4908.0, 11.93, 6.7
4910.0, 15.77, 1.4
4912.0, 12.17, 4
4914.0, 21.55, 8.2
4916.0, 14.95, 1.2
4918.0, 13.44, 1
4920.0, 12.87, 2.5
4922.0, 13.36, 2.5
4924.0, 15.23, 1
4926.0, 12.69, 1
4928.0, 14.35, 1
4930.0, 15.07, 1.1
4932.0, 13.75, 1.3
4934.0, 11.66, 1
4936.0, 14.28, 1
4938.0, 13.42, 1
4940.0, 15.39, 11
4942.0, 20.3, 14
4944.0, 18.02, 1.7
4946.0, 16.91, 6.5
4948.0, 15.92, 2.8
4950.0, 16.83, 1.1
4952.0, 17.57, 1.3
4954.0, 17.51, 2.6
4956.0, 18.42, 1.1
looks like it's -4.81 Ang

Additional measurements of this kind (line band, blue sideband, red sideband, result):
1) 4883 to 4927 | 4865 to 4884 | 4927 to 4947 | 2.08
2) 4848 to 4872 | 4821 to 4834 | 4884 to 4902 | -1.65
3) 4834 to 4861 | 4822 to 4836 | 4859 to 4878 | 2.04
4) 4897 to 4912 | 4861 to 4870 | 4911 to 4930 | 1.08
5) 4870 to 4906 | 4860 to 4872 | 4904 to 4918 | 3.68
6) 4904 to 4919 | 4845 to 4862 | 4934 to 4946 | 0.08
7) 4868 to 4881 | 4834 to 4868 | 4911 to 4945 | -0.31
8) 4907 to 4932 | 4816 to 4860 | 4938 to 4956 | 2.55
